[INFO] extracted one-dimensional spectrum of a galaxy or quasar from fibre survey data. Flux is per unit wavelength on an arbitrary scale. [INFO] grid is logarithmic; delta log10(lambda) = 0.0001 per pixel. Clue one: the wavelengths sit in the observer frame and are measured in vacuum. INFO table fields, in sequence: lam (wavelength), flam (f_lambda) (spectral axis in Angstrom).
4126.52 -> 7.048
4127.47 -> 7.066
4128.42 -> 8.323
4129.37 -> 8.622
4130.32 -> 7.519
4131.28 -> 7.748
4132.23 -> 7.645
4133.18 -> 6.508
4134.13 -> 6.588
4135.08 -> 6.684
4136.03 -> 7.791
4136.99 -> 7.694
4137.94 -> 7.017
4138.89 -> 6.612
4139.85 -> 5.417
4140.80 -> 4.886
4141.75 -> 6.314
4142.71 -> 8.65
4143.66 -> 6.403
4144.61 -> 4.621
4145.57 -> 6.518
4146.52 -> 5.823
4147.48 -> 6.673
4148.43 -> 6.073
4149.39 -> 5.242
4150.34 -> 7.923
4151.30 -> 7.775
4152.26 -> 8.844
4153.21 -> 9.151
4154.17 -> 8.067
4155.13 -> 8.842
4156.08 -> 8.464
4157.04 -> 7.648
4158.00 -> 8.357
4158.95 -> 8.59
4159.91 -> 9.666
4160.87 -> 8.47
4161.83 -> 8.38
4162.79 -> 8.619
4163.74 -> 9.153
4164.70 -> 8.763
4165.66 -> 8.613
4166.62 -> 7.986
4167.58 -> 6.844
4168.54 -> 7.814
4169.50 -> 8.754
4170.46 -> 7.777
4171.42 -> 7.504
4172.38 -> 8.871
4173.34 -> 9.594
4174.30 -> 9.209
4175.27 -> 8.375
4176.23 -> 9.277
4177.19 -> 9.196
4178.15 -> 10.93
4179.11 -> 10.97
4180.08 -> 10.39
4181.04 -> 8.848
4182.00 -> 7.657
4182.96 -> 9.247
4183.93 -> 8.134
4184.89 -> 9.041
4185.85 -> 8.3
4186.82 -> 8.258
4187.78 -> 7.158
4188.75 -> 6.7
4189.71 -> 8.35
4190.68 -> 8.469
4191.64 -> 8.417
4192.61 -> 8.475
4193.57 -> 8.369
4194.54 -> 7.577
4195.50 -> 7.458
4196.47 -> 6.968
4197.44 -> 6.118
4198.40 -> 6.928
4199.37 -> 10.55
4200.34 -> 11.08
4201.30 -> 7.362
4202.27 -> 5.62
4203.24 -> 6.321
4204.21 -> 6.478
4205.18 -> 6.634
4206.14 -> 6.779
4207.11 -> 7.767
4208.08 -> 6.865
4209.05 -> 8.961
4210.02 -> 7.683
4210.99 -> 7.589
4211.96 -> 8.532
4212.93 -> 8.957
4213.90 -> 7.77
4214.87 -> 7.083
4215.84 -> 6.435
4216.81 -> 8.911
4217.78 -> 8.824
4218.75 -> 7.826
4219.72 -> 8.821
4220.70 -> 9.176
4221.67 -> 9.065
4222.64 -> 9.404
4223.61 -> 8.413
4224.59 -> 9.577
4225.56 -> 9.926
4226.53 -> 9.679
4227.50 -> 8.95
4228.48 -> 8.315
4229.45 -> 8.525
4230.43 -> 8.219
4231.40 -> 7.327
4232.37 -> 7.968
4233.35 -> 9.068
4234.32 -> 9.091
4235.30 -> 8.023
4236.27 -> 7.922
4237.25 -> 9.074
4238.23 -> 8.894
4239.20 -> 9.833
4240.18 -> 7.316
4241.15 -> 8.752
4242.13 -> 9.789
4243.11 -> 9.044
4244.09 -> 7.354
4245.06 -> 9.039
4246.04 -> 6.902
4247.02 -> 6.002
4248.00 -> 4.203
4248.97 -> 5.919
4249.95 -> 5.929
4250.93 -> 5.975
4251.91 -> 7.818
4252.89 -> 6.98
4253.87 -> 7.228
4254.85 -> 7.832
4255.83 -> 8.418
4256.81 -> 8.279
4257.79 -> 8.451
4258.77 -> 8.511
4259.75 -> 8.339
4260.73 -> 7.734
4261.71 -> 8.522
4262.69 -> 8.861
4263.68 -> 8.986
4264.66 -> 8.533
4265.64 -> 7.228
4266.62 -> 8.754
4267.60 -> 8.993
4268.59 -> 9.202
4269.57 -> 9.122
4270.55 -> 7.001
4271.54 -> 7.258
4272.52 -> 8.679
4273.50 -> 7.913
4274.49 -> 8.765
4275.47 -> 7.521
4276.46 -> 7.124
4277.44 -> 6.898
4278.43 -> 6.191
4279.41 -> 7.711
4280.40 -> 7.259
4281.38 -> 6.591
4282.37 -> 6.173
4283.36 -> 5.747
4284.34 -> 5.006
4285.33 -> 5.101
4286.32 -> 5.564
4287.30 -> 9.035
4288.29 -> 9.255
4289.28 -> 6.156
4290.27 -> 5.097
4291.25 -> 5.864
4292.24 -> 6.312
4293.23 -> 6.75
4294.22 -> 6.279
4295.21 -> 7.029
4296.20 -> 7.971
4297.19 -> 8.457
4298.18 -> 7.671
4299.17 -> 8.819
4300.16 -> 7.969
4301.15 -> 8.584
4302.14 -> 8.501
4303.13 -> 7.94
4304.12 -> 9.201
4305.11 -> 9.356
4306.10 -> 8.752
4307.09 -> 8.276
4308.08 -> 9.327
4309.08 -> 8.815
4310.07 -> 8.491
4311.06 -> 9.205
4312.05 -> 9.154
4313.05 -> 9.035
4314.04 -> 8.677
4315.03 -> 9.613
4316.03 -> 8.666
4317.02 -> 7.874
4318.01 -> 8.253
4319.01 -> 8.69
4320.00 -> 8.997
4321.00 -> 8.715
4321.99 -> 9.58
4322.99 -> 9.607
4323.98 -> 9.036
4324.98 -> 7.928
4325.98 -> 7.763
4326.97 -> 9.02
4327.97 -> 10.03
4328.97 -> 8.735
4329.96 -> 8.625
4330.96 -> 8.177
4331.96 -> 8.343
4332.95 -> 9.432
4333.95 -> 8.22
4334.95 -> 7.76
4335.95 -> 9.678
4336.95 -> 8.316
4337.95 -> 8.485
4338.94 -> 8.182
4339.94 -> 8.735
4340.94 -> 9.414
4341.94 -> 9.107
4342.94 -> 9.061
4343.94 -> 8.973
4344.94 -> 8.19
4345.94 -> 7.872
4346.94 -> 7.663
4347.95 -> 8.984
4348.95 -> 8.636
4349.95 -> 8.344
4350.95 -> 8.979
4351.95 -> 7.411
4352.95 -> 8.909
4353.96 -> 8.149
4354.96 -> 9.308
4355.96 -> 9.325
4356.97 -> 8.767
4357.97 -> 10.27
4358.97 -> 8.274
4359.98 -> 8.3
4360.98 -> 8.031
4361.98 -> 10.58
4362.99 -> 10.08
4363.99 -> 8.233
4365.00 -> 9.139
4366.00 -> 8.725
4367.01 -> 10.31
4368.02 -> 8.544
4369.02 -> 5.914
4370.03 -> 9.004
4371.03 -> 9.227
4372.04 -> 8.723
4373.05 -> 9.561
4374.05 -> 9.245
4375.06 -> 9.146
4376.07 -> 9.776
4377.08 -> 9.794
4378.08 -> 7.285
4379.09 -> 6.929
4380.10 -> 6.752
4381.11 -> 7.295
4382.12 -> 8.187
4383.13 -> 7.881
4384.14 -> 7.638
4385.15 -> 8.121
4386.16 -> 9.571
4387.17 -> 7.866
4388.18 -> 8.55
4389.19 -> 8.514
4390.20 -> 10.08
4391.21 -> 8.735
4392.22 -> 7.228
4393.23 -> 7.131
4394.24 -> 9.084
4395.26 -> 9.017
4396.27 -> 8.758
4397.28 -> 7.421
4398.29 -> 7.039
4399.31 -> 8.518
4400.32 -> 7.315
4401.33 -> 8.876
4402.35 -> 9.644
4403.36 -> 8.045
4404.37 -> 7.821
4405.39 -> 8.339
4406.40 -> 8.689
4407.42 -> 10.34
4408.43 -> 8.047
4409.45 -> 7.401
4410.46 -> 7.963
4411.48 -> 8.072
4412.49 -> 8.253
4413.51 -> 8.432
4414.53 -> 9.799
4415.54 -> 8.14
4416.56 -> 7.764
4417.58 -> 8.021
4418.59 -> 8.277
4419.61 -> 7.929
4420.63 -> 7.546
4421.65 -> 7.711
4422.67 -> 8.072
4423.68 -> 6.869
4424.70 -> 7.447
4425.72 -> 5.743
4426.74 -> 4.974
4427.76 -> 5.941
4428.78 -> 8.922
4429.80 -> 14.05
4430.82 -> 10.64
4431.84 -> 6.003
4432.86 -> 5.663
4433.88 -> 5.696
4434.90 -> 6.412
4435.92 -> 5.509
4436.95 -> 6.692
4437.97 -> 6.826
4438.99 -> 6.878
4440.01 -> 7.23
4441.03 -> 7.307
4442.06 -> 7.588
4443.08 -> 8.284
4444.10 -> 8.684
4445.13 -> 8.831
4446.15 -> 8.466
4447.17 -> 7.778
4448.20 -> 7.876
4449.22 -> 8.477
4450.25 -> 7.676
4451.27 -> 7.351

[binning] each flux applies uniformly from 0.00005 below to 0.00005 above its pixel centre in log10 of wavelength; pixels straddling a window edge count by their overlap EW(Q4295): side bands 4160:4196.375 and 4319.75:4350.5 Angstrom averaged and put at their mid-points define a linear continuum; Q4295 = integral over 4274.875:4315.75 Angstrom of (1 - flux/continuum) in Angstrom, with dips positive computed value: 4.8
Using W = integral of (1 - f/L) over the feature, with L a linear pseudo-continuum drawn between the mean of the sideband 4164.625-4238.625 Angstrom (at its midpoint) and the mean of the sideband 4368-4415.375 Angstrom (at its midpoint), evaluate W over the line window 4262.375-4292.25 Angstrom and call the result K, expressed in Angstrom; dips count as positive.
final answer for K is 3.52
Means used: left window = 8.32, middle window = 7.36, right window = 8.37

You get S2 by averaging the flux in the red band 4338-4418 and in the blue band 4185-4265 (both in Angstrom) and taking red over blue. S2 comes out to 1.06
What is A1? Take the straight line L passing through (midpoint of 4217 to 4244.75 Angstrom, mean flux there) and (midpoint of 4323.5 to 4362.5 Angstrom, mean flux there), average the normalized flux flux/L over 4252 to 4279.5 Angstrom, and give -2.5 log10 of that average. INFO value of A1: 0.088 mag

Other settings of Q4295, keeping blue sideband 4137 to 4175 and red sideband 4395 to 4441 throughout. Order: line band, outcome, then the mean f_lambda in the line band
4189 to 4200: -0.4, 7.98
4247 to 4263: 0.8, 7.38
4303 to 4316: -1.9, 8.93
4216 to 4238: -2.8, 8.7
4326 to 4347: -2.4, 8.67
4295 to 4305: -0.7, 8.29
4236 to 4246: -1.2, 8.63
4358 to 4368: -1.7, 9.1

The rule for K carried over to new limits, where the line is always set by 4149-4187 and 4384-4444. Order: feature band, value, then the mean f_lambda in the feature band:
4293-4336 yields -1.88 Angstrom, 8.57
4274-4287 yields 2.63 Angstrom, 6.63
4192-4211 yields 2.07 Angstrom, 7.58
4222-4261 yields 1.40 Angstrom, 8.11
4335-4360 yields -1.73 Angstrom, 8.68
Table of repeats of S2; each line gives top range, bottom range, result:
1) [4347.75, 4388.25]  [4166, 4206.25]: 1.05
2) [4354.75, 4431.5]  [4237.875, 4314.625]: 1.09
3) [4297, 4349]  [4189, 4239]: 1.06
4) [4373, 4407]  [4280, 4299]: 1.24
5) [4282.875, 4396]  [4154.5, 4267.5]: 1.02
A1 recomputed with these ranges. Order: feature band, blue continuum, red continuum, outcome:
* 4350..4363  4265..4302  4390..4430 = -0.14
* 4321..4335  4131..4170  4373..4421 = -0.09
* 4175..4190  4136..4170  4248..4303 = -0.17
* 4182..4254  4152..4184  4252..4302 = 0.03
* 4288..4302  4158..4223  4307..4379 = 0.18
